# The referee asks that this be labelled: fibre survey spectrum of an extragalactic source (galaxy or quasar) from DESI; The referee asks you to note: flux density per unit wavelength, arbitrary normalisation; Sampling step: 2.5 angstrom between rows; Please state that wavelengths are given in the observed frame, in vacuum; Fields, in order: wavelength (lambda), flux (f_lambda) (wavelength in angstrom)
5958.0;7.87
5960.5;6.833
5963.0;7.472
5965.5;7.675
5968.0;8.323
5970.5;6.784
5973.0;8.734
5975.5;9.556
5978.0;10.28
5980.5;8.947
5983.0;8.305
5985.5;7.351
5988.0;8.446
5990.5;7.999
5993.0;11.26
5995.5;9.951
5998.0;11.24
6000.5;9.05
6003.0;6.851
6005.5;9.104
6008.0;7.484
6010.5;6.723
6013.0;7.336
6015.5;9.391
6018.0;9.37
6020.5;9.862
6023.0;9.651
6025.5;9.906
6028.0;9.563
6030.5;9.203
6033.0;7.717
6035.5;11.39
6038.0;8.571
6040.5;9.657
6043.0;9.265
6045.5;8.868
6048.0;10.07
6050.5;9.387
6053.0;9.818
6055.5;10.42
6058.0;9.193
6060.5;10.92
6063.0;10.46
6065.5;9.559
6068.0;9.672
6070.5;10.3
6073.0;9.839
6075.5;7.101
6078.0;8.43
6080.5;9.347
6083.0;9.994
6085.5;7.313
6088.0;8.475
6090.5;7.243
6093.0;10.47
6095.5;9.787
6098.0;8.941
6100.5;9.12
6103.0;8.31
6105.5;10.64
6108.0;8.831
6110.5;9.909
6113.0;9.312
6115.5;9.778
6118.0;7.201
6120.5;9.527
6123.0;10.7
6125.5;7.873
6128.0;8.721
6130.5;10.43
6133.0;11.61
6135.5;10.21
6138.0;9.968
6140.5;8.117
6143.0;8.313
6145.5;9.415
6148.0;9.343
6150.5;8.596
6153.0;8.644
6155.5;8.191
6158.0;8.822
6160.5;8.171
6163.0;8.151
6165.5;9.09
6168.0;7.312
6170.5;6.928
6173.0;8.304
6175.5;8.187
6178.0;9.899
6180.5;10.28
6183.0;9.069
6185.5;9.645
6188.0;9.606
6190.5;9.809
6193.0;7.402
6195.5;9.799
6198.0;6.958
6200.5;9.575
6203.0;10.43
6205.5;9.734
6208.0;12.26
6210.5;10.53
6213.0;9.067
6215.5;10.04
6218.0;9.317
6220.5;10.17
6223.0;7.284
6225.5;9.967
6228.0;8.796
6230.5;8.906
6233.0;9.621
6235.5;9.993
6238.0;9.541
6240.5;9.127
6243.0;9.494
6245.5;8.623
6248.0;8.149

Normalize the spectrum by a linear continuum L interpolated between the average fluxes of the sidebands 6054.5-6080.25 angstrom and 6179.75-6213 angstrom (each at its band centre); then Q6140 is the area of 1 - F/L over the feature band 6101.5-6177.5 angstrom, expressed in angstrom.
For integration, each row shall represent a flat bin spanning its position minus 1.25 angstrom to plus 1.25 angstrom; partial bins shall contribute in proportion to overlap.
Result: 4.9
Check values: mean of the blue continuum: 9.57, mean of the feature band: 8.96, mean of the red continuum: 9.59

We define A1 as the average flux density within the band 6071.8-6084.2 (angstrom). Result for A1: 8.93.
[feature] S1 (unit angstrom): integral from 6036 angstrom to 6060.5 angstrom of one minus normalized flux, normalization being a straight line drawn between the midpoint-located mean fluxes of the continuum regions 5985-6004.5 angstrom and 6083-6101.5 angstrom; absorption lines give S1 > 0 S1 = -1.8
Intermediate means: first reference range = 9.08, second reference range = 8.84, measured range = 9.6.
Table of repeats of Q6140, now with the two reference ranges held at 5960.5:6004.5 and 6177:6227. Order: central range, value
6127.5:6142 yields -0.9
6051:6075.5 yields -2.4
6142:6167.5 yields 1.9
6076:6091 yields 1.0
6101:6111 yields -0.2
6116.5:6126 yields 0.3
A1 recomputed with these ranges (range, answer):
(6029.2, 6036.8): 9.43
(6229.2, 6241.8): 9.44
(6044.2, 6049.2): 9.46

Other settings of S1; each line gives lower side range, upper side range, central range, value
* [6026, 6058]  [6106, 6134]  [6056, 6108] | 1.16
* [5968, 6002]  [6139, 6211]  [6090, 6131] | -1.12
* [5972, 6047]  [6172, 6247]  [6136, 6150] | 0.30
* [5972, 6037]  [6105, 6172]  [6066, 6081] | -0.18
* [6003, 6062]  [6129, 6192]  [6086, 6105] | 0.44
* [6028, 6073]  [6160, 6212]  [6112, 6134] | -0.15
